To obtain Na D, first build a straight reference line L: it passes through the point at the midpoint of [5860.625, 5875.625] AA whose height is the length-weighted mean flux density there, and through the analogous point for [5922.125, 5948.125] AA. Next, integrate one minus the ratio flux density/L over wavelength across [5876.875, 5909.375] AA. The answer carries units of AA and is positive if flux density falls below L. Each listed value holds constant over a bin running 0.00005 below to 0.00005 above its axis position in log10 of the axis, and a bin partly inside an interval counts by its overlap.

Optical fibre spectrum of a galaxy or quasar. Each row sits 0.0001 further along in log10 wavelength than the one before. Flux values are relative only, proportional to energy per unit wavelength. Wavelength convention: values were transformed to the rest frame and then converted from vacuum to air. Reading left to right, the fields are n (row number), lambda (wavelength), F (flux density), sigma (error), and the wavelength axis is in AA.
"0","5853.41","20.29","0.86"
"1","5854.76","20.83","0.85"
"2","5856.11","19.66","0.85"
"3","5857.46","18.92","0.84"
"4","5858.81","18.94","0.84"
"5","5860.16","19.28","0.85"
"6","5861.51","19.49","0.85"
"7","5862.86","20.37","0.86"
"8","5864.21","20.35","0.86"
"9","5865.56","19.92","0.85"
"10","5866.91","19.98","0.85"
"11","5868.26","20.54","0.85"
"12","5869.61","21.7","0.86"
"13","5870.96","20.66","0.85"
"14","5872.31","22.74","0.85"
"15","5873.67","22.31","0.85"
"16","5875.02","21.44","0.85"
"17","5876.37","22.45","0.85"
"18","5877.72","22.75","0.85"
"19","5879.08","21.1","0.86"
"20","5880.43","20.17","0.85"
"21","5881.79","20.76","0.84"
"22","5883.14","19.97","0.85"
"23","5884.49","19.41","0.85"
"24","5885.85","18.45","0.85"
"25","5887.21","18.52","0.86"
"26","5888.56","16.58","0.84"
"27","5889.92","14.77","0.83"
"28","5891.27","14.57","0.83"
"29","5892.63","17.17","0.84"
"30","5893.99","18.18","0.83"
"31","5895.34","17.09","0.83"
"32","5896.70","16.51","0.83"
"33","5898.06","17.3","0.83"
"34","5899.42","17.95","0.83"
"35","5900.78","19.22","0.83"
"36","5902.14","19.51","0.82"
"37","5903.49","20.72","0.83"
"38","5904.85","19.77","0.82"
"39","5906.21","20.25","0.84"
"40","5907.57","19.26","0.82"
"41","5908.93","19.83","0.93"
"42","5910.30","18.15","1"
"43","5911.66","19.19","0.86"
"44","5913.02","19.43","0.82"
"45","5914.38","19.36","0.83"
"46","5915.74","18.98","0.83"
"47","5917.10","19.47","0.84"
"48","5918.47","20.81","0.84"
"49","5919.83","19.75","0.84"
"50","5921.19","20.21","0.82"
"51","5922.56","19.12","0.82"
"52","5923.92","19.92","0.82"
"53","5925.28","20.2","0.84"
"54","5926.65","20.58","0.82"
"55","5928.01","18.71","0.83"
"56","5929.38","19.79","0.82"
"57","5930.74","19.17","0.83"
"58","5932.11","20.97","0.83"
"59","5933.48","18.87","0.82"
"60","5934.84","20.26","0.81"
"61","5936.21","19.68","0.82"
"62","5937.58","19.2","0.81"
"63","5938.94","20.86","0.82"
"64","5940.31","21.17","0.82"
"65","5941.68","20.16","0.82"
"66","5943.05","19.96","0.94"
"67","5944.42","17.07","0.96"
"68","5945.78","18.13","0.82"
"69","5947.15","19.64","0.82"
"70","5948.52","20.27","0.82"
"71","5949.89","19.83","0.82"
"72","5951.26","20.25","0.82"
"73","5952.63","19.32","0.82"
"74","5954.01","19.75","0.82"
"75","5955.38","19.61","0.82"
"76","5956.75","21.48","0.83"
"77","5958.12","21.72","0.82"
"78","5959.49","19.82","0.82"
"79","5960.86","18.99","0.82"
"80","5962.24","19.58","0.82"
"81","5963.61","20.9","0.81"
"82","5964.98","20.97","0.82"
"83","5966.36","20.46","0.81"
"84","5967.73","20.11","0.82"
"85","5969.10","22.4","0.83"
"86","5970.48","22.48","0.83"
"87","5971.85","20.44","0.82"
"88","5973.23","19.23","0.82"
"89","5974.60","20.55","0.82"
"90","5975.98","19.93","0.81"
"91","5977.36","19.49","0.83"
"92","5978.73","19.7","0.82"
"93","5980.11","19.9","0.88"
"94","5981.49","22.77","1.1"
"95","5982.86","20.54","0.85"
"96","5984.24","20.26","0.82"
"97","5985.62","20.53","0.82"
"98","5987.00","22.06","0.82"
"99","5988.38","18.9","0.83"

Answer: 2.6 AA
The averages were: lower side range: 20.8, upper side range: 19.7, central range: 18.8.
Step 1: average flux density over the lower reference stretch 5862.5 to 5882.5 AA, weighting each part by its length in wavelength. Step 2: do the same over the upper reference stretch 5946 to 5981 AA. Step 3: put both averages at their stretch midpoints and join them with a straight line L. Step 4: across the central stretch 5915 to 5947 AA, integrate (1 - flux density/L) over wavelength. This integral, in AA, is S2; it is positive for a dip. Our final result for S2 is 1.38 AA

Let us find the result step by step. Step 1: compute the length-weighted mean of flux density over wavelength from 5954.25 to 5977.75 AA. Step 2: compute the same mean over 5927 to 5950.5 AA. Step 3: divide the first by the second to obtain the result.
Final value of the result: 1.0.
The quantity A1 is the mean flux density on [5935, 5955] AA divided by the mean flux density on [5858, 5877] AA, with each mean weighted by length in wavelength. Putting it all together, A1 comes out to 0.9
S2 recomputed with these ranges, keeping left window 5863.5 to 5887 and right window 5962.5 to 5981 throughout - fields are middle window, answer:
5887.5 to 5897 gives 1.96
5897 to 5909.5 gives 0.91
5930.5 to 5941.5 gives 0.30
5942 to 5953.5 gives 0.69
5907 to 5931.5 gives 1.33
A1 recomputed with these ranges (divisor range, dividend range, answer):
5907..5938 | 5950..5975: 1.04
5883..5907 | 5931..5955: 1.09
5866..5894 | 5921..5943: 1.01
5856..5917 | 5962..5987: 1.06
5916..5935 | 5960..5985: 1.03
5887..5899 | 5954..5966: 1.22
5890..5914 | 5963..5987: 1.12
